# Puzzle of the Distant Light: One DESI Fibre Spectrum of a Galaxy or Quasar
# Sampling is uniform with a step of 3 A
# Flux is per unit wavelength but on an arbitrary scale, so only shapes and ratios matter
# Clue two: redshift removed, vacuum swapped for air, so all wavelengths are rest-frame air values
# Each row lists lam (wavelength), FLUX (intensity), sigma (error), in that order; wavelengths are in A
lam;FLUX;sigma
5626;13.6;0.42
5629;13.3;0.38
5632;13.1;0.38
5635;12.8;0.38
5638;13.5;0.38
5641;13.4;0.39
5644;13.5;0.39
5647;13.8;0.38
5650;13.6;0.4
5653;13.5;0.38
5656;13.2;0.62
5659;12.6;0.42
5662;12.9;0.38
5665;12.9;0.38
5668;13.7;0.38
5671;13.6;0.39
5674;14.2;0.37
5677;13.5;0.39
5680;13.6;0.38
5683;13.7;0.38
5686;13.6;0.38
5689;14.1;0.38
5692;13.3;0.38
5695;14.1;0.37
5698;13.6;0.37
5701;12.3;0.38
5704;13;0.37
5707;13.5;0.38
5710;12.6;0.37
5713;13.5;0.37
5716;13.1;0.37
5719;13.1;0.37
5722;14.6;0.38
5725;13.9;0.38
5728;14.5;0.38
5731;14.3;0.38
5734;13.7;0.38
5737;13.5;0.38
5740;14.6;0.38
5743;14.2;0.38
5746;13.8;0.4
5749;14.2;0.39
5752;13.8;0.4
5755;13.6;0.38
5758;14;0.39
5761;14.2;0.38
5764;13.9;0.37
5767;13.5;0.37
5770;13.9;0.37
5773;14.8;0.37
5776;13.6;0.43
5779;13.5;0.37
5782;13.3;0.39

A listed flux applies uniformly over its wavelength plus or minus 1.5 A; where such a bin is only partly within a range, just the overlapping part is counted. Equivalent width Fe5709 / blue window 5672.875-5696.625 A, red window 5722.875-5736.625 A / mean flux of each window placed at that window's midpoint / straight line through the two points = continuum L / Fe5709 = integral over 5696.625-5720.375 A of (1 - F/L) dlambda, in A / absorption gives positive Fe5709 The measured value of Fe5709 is 1.4 A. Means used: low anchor 13.8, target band 13.1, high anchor 14.1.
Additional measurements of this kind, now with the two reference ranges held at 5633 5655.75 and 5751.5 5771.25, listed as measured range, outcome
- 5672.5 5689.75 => -0.27 A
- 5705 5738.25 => 0.11 A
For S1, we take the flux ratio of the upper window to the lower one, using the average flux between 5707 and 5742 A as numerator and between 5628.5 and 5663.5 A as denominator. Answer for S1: 1.04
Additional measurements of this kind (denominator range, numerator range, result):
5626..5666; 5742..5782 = 1.05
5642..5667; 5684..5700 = 1.03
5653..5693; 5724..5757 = 1.04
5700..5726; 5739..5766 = 1.05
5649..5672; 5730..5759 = 1.06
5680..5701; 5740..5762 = 1.03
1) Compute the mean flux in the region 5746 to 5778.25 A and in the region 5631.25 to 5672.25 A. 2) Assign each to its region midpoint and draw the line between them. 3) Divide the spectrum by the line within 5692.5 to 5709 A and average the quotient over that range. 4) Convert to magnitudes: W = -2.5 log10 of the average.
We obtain 0.02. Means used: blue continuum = 13.3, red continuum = 13.9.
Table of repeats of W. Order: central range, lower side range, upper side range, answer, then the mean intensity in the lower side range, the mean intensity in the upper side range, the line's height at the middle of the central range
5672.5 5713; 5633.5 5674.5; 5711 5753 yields 0.012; 13.4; 13.9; 13.6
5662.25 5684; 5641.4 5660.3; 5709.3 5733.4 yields -0.005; 13.4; 13.7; 13.5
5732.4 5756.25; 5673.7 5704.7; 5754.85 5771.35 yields -0.011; 13.5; 13.9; 13.8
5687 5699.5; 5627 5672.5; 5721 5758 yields -0.009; 13.3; 14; 13.7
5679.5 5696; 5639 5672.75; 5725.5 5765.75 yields -0.012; 13.3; 14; 13.6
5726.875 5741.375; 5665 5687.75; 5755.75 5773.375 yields -0.018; 13.7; 14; 13.9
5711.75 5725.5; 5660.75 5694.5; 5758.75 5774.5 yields 0.014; 13.6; 14.1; 13.8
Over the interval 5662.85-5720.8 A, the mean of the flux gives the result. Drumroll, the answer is 13.4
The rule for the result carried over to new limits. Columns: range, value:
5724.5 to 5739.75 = 14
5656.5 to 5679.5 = 13.3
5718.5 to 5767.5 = 14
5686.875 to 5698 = 13.8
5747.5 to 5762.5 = 14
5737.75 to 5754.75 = 14.1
